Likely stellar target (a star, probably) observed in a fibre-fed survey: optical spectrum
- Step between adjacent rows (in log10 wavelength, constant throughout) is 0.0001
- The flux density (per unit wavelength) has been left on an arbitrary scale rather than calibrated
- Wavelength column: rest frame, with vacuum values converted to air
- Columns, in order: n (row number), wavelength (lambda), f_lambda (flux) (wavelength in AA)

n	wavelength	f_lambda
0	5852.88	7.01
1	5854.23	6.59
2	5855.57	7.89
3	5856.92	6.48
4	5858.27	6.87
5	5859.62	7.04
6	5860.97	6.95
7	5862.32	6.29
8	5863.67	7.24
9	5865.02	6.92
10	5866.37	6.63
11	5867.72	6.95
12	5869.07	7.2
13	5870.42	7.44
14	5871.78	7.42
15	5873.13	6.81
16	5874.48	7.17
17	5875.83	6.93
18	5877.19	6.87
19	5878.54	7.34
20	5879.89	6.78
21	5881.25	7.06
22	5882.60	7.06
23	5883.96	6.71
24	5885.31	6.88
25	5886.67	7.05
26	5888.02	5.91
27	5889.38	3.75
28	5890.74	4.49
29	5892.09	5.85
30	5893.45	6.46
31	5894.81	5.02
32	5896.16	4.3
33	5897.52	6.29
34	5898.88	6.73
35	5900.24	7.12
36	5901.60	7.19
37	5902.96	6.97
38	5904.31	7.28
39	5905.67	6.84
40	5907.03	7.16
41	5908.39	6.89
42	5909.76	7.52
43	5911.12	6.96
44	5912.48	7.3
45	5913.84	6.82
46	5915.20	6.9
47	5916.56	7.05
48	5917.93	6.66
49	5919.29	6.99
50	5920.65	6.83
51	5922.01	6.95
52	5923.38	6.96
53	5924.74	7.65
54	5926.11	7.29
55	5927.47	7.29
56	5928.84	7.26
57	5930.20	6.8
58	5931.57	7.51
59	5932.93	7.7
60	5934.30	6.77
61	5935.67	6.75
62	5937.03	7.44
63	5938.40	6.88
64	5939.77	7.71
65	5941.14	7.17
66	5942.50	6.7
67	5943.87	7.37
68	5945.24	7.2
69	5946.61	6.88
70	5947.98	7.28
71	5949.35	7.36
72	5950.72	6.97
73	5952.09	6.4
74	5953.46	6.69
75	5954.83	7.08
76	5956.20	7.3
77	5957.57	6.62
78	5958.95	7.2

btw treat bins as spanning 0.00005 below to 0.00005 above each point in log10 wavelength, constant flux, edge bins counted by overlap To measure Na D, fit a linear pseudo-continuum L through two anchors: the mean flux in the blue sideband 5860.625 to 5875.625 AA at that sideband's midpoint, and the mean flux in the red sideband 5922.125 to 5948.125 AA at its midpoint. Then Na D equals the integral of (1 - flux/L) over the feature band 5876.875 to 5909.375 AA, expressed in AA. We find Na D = 3.0 AA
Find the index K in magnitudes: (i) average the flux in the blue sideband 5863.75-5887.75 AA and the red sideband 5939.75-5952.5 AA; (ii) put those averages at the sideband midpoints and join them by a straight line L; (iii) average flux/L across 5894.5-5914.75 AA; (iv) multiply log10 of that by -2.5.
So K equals 0.05 mag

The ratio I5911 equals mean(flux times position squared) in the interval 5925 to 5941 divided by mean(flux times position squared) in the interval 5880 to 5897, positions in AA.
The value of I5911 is 1.24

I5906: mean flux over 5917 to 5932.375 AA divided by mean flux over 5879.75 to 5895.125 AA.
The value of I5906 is 1.2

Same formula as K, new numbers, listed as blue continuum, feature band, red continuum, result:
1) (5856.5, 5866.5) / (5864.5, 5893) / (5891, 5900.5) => -0.05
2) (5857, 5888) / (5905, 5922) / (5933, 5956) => 0.00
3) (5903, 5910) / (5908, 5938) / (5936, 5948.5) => 0.00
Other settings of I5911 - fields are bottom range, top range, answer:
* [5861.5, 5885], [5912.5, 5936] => 1.03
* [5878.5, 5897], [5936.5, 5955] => 1.20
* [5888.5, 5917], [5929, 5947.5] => 1.13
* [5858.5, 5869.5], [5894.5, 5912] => 0.98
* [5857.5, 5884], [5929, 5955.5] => 1.04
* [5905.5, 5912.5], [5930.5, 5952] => 1.02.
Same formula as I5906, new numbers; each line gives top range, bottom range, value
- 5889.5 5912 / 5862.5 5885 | 0.91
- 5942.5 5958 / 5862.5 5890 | 1.03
